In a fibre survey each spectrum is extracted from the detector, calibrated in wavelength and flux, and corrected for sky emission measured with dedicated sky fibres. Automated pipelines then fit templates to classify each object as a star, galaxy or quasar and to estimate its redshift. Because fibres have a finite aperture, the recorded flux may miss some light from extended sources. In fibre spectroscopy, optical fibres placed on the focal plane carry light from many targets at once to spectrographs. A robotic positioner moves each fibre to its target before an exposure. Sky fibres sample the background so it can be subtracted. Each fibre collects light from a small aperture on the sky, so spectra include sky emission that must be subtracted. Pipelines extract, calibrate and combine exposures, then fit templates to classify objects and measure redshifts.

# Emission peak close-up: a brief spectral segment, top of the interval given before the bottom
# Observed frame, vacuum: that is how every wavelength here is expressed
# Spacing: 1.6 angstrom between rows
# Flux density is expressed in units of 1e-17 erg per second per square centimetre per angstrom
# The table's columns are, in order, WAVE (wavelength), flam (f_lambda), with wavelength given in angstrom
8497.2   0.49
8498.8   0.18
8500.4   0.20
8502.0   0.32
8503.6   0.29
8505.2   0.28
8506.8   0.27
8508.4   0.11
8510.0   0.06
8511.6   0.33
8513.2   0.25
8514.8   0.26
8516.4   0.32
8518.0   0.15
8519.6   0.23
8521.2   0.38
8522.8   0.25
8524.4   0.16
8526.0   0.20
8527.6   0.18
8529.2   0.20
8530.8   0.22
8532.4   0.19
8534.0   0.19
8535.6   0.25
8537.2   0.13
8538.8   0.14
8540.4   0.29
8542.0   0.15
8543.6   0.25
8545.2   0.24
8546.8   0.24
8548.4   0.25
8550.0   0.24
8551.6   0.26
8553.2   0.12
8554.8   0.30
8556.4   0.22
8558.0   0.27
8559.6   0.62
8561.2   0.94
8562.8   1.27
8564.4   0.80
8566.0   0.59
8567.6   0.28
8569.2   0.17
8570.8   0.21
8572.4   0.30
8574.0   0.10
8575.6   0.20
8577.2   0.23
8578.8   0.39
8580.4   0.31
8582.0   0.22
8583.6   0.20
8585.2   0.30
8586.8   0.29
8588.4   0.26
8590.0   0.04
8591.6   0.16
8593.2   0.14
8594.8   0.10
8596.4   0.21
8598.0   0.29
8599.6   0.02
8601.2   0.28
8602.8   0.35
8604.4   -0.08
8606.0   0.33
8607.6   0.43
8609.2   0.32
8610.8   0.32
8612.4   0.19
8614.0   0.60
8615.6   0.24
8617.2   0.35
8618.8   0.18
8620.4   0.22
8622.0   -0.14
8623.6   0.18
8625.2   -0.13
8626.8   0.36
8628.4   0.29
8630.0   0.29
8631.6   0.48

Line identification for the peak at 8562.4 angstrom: H-gamma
